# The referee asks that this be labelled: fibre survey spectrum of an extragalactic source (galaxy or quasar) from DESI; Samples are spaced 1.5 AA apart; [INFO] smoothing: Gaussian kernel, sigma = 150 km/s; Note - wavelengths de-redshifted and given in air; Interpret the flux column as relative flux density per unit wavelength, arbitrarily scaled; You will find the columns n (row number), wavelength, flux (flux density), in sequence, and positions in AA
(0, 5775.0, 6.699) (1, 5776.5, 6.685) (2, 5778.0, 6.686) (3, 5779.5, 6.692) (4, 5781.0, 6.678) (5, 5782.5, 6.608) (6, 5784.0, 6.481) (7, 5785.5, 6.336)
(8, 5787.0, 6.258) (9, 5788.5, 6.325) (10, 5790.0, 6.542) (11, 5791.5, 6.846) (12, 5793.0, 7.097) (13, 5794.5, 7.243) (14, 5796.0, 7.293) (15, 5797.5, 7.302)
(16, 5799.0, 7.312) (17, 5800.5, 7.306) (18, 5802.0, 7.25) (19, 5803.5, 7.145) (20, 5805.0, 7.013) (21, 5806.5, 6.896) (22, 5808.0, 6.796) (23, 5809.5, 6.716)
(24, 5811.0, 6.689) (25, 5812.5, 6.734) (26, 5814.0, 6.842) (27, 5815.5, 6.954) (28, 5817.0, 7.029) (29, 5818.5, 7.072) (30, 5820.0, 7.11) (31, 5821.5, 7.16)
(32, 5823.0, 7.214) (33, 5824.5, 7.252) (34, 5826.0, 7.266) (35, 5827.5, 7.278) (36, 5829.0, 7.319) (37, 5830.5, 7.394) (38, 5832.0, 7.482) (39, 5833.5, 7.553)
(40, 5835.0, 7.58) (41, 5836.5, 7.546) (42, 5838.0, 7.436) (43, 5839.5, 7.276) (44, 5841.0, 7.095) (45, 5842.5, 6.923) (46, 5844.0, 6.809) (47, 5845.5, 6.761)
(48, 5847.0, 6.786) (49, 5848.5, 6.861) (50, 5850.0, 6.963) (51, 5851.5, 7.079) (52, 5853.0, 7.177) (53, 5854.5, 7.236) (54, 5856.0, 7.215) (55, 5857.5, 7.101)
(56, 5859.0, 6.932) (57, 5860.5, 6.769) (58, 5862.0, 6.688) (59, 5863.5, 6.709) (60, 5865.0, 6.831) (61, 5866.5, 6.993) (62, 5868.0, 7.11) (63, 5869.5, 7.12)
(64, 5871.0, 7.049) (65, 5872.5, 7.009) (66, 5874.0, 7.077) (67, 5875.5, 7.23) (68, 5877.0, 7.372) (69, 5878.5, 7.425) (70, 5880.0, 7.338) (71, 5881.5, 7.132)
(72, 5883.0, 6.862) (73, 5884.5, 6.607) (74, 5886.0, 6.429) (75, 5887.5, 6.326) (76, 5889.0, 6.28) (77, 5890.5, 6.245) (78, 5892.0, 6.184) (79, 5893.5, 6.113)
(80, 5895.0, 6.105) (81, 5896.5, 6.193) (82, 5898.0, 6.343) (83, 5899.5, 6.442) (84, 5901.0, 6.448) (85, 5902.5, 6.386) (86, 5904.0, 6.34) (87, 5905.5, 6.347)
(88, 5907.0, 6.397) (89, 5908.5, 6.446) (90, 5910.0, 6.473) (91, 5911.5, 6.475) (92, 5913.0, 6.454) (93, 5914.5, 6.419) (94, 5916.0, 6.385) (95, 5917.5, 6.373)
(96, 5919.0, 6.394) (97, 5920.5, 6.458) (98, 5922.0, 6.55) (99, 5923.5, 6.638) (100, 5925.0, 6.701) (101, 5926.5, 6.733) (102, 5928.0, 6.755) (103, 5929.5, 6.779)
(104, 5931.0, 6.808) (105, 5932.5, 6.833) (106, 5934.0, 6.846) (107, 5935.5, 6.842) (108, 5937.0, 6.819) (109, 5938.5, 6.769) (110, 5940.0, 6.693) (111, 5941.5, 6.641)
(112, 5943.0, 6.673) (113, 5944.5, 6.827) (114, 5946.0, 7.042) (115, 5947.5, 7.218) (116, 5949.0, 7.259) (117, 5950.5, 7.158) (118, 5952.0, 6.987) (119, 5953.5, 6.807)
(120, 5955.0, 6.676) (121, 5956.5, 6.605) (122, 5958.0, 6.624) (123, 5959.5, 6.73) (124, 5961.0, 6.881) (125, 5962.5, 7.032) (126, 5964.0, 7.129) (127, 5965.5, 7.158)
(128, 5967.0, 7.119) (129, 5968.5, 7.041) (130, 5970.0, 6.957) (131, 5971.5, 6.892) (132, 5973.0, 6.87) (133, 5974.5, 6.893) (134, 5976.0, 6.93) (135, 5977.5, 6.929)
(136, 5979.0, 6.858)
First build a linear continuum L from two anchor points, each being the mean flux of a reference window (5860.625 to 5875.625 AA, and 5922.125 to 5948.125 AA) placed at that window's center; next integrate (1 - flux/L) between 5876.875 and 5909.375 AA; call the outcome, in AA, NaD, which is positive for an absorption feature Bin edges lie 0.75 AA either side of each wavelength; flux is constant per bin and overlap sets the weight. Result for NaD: 1.8 AA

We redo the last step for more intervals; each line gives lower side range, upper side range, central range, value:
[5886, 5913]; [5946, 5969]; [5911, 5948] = -0.1 AA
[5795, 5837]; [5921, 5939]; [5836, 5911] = 1.7 AA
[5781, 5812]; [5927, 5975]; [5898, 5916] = 1.2 AA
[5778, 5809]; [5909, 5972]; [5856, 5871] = -0.3 AA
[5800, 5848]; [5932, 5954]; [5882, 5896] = 1.3 AA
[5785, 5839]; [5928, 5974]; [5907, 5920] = 1.0 AA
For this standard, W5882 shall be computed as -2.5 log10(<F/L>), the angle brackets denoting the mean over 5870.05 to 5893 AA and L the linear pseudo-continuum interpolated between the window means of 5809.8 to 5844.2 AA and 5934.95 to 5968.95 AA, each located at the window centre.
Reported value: 0.03 mag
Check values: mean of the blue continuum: 7.17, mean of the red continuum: 6.9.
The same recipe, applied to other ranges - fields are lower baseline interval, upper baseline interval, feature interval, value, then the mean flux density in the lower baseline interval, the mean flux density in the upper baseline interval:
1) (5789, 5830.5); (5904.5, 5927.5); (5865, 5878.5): -0.06 mag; 7.06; 6.48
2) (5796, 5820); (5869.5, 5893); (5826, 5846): -0.05 mag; 7.02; 6.84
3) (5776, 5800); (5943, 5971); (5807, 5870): -0.04 mag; 6.78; 6.95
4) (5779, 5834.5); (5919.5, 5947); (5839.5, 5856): -0.01 mag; 6.99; 6.75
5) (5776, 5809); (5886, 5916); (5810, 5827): -0.05 mag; 6.85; 6.34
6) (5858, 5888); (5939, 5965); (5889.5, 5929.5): 0.08 mag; 6.96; 6.88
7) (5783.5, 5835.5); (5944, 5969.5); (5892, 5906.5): 0.11 mag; 7.03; 6.96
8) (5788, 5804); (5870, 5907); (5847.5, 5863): -0.03 mag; 7.07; 6.64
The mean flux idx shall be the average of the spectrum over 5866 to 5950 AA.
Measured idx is 6.68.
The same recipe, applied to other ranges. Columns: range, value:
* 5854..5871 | 6.97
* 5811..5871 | 7.09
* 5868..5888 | 7.01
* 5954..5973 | 6.9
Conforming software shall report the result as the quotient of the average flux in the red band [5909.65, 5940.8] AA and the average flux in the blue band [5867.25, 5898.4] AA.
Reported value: 1.0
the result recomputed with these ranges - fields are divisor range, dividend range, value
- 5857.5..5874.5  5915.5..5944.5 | 0.96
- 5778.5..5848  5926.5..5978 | 0.98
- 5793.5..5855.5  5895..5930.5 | 0.91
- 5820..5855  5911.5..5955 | 0.94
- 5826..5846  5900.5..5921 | 0.88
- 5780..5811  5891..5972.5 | 0.97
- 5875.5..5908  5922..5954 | 1.04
